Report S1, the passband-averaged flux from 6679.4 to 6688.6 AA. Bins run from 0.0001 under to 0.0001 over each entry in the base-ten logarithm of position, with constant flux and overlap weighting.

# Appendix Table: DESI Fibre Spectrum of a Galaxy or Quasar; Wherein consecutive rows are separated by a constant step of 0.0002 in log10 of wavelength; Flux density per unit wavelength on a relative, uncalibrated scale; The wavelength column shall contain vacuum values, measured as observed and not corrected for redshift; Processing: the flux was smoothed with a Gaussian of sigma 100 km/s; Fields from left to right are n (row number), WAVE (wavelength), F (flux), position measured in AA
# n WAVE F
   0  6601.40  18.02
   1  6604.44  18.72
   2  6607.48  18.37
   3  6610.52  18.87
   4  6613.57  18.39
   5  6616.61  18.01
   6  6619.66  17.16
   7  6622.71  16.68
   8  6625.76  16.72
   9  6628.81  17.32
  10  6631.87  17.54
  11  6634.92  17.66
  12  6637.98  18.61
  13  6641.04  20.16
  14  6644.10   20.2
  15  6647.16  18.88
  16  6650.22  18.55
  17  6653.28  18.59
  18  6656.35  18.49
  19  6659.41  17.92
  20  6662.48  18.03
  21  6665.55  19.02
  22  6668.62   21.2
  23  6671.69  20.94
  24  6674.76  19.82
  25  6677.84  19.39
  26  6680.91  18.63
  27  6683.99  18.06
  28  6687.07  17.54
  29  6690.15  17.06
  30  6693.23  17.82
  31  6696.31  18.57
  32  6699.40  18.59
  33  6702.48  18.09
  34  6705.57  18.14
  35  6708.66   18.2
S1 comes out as 18.1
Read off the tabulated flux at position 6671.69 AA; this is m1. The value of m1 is 20.94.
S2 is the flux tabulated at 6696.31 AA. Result 18.57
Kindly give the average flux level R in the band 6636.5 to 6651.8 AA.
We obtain 19.3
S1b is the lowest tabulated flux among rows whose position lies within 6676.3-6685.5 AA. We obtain 18.06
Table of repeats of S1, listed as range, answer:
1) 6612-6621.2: 17.9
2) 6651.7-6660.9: 18.3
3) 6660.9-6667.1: 18.5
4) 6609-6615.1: 18.6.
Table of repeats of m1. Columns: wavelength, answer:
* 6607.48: 18.37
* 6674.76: 19.82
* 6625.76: 16.72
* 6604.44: 18.72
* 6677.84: 19.39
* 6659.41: 17.92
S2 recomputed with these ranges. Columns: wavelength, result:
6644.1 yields 20.2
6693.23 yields 17.82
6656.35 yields 18.49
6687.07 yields 17.54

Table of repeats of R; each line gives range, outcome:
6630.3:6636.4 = 17.6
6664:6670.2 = 20.1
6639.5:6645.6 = 20.2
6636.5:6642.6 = 19.4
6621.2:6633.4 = 17.1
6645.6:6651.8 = 18.7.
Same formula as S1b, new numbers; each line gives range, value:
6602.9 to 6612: 18.37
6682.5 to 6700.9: 17.06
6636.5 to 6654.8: 18.55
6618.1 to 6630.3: 16.68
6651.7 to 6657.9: 18.49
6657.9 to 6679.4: 17.92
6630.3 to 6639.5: 17.54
